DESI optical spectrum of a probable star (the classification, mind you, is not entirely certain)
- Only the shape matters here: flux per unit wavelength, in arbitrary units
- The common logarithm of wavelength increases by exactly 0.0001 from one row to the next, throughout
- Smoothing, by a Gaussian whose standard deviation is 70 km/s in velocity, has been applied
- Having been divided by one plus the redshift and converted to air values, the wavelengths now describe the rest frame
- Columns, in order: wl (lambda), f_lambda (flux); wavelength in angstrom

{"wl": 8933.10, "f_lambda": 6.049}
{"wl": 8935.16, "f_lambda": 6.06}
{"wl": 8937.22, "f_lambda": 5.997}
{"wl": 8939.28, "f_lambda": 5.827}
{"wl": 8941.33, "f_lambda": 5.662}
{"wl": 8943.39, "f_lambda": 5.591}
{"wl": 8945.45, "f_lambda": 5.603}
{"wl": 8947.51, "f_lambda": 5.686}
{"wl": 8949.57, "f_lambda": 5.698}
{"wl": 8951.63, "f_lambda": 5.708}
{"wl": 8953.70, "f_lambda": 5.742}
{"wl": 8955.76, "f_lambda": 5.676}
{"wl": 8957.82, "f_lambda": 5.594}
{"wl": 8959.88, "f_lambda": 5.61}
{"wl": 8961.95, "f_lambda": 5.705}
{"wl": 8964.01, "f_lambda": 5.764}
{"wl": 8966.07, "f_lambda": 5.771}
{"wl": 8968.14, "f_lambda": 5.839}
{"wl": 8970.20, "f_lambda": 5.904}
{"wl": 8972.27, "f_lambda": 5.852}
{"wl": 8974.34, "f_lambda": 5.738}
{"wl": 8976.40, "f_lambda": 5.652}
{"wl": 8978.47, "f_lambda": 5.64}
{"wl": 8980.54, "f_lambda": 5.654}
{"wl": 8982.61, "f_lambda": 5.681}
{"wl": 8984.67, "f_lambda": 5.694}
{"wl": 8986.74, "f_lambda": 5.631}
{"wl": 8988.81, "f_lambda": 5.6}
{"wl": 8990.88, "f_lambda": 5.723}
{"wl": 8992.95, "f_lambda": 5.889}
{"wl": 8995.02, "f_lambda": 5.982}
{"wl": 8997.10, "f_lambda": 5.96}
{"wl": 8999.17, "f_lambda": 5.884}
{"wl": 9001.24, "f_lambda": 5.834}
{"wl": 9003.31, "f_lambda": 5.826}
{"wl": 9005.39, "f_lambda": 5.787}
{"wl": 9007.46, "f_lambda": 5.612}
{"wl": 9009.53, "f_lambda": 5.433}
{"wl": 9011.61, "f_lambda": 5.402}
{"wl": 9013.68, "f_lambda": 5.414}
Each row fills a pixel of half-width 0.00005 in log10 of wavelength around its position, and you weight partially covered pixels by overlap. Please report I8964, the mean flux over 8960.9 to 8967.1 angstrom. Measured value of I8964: 5.75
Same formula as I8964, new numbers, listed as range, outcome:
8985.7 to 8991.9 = 5.65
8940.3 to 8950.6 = 5.65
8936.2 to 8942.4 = 5.83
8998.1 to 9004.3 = 5.86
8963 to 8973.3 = 5.83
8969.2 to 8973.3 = 5.87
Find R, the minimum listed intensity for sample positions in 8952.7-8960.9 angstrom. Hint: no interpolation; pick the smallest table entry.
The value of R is 5.594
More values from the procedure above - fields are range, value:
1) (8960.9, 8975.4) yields 5.705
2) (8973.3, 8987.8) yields 5.631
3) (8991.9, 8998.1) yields 5.889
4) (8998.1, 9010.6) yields 5.433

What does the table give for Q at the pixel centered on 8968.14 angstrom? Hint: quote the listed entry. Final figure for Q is 5.839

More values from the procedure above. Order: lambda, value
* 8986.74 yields 5.631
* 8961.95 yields 5.705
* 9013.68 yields 5.414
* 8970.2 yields 5.904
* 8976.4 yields 5.652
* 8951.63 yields 5.708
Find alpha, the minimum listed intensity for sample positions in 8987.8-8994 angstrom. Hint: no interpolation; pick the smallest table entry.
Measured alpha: 5.6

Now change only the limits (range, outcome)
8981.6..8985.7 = 5.681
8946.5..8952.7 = 5.686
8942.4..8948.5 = 5.591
